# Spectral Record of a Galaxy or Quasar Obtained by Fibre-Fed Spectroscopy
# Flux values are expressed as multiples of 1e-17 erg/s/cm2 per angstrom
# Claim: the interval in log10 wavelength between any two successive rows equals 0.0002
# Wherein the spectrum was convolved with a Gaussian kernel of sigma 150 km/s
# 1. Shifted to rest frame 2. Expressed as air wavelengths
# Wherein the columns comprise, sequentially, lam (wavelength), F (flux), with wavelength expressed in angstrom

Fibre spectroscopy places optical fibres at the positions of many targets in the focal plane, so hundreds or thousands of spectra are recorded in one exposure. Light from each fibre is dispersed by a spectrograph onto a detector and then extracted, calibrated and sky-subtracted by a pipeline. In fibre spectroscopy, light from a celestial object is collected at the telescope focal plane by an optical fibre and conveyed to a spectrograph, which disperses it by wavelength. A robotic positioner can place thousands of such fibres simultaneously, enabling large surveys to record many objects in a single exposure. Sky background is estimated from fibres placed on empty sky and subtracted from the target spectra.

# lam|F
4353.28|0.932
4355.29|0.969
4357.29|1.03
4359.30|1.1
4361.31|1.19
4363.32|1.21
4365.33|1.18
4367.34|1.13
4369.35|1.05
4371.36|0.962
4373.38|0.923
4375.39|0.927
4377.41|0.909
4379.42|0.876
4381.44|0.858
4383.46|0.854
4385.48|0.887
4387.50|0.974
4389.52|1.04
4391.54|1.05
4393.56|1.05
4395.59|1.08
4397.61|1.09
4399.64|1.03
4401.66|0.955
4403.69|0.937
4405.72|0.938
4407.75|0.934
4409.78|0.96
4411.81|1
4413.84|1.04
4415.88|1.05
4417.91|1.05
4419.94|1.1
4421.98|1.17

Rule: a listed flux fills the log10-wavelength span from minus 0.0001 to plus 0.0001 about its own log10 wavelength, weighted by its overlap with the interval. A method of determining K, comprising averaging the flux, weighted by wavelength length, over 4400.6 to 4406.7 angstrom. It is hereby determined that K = 0.945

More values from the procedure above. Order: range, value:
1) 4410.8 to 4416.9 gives 1.03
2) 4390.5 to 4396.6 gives 1.06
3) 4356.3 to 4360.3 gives 1.06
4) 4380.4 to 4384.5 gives 0.855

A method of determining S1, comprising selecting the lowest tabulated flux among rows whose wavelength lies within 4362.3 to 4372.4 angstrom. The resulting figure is 0.962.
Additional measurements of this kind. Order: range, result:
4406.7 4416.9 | 0.934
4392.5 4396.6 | 1.05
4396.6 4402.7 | 0.955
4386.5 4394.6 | 0.974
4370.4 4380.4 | 0.876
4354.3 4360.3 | 0.969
